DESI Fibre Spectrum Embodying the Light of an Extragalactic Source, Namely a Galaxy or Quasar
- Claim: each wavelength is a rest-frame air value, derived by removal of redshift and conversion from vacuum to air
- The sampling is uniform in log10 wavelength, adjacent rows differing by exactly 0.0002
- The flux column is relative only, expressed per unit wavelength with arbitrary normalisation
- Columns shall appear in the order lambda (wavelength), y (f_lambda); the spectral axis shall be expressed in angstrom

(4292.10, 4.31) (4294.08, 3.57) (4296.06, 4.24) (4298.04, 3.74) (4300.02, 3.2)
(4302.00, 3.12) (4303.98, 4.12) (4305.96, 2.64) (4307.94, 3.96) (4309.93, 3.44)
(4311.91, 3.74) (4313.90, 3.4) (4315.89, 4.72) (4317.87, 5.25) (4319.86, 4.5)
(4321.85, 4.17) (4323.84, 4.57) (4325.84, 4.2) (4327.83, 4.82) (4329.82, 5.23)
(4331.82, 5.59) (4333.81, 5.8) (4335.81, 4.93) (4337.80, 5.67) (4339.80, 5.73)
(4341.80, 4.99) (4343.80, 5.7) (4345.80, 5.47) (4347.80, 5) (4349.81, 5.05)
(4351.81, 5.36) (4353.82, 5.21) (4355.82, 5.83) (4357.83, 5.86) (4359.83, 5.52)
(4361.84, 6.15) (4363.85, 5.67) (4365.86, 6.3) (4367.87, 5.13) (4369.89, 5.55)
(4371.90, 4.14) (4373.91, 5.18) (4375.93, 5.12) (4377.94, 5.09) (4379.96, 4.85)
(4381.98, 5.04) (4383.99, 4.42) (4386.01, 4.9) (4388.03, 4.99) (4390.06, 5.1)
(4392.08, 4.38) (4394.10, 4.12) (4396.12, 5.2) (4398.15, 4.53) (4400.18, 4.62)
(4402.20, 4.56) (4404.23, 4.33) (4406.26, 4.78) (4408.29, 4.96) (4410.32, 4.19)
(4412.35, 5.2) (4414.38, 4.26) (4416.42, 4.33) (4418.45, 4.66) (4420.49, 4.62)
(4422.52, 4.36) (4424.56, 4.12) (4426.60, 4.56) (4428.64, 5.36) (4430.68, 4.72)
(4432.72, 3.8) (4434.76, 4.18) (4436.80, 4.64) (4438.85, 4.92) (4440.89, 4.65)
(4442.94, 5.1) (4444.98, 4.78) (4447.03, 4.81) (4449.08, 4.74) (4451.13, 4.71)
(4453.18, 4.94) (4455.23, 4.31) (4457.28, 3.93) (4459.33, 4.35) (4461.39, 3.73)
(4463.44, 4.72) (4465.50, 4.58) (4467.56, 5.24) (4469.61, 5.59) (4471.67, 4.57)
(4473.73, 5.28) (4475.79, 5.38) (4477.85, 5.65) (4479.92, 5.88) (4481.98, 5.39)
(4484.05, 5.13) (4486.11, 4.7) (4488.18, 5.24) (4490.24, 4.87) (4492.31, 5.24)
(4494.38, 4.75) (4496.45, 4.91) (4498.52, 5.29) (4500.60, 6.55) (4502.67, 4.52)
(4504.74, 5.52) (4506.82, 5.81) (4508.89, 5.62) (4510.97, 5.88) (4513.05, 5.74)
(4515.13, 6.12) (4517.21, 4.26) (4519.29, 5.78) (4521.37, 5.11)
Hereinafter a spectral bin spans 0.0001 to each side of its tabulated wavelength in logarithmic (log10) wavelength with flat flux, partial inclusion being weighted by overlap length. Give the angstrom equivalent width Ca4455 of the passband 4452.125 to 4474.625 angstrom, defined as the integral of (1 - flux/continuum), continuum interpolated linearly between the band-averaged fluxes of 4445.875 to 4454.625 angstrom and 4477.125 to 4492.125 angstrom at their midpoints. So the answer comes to 1.4 angstrom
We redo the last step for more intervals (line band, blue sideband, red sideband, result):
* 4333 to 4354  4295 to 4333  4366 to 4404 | -4.34 angstrom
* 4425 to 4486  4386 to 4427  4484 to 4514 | 2.19 angstrom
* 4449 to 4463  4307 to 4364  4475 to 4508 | 2.30 angstrom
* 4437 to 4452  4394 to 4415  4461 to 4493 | 0.27 angstrom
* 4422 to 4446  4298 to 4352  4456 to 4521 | 1.77 angstrom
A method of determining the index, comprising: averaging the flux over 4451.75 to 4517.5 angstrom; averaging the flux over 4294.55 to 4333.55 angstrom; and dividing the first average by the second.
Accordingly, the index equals 1.23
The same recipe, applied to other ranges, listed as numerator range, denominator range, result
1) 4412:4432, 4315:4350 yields 0.90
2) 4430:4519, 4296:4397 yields 1.04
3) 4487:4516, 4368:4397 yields 1.11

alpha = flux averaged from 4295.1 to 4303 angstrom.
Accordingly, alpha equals 3.57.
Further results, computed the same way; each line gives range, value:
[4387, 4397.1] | 4.76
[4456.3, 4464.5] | 4.18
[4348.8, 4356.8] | 5.36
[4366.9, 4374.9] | 5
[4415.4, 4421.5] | 4.53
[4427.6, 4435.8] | 4.52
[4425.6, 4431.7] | 4.88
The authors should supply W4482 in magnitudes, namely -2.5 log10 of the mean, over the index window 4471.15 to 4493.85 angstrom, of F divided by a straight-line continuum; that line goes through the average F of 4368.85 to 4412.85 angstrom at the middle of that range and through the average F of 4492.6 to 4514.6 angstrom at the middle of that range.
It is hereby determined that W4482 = 0.02 mag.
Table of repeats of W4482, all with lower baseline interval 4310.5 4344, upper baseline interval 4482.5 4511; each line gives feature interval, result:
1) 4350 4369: -0.147 mag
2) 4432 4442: 0.149 mag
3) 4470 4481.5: -0.030 mag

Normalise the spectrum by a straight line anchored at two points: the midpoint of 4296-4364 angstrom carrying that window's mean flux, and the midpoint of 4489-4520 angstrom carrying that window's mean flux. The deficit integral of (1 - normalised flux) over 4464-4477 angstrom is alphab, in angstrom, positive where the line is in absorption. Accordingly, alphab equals 0.4 angstrom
